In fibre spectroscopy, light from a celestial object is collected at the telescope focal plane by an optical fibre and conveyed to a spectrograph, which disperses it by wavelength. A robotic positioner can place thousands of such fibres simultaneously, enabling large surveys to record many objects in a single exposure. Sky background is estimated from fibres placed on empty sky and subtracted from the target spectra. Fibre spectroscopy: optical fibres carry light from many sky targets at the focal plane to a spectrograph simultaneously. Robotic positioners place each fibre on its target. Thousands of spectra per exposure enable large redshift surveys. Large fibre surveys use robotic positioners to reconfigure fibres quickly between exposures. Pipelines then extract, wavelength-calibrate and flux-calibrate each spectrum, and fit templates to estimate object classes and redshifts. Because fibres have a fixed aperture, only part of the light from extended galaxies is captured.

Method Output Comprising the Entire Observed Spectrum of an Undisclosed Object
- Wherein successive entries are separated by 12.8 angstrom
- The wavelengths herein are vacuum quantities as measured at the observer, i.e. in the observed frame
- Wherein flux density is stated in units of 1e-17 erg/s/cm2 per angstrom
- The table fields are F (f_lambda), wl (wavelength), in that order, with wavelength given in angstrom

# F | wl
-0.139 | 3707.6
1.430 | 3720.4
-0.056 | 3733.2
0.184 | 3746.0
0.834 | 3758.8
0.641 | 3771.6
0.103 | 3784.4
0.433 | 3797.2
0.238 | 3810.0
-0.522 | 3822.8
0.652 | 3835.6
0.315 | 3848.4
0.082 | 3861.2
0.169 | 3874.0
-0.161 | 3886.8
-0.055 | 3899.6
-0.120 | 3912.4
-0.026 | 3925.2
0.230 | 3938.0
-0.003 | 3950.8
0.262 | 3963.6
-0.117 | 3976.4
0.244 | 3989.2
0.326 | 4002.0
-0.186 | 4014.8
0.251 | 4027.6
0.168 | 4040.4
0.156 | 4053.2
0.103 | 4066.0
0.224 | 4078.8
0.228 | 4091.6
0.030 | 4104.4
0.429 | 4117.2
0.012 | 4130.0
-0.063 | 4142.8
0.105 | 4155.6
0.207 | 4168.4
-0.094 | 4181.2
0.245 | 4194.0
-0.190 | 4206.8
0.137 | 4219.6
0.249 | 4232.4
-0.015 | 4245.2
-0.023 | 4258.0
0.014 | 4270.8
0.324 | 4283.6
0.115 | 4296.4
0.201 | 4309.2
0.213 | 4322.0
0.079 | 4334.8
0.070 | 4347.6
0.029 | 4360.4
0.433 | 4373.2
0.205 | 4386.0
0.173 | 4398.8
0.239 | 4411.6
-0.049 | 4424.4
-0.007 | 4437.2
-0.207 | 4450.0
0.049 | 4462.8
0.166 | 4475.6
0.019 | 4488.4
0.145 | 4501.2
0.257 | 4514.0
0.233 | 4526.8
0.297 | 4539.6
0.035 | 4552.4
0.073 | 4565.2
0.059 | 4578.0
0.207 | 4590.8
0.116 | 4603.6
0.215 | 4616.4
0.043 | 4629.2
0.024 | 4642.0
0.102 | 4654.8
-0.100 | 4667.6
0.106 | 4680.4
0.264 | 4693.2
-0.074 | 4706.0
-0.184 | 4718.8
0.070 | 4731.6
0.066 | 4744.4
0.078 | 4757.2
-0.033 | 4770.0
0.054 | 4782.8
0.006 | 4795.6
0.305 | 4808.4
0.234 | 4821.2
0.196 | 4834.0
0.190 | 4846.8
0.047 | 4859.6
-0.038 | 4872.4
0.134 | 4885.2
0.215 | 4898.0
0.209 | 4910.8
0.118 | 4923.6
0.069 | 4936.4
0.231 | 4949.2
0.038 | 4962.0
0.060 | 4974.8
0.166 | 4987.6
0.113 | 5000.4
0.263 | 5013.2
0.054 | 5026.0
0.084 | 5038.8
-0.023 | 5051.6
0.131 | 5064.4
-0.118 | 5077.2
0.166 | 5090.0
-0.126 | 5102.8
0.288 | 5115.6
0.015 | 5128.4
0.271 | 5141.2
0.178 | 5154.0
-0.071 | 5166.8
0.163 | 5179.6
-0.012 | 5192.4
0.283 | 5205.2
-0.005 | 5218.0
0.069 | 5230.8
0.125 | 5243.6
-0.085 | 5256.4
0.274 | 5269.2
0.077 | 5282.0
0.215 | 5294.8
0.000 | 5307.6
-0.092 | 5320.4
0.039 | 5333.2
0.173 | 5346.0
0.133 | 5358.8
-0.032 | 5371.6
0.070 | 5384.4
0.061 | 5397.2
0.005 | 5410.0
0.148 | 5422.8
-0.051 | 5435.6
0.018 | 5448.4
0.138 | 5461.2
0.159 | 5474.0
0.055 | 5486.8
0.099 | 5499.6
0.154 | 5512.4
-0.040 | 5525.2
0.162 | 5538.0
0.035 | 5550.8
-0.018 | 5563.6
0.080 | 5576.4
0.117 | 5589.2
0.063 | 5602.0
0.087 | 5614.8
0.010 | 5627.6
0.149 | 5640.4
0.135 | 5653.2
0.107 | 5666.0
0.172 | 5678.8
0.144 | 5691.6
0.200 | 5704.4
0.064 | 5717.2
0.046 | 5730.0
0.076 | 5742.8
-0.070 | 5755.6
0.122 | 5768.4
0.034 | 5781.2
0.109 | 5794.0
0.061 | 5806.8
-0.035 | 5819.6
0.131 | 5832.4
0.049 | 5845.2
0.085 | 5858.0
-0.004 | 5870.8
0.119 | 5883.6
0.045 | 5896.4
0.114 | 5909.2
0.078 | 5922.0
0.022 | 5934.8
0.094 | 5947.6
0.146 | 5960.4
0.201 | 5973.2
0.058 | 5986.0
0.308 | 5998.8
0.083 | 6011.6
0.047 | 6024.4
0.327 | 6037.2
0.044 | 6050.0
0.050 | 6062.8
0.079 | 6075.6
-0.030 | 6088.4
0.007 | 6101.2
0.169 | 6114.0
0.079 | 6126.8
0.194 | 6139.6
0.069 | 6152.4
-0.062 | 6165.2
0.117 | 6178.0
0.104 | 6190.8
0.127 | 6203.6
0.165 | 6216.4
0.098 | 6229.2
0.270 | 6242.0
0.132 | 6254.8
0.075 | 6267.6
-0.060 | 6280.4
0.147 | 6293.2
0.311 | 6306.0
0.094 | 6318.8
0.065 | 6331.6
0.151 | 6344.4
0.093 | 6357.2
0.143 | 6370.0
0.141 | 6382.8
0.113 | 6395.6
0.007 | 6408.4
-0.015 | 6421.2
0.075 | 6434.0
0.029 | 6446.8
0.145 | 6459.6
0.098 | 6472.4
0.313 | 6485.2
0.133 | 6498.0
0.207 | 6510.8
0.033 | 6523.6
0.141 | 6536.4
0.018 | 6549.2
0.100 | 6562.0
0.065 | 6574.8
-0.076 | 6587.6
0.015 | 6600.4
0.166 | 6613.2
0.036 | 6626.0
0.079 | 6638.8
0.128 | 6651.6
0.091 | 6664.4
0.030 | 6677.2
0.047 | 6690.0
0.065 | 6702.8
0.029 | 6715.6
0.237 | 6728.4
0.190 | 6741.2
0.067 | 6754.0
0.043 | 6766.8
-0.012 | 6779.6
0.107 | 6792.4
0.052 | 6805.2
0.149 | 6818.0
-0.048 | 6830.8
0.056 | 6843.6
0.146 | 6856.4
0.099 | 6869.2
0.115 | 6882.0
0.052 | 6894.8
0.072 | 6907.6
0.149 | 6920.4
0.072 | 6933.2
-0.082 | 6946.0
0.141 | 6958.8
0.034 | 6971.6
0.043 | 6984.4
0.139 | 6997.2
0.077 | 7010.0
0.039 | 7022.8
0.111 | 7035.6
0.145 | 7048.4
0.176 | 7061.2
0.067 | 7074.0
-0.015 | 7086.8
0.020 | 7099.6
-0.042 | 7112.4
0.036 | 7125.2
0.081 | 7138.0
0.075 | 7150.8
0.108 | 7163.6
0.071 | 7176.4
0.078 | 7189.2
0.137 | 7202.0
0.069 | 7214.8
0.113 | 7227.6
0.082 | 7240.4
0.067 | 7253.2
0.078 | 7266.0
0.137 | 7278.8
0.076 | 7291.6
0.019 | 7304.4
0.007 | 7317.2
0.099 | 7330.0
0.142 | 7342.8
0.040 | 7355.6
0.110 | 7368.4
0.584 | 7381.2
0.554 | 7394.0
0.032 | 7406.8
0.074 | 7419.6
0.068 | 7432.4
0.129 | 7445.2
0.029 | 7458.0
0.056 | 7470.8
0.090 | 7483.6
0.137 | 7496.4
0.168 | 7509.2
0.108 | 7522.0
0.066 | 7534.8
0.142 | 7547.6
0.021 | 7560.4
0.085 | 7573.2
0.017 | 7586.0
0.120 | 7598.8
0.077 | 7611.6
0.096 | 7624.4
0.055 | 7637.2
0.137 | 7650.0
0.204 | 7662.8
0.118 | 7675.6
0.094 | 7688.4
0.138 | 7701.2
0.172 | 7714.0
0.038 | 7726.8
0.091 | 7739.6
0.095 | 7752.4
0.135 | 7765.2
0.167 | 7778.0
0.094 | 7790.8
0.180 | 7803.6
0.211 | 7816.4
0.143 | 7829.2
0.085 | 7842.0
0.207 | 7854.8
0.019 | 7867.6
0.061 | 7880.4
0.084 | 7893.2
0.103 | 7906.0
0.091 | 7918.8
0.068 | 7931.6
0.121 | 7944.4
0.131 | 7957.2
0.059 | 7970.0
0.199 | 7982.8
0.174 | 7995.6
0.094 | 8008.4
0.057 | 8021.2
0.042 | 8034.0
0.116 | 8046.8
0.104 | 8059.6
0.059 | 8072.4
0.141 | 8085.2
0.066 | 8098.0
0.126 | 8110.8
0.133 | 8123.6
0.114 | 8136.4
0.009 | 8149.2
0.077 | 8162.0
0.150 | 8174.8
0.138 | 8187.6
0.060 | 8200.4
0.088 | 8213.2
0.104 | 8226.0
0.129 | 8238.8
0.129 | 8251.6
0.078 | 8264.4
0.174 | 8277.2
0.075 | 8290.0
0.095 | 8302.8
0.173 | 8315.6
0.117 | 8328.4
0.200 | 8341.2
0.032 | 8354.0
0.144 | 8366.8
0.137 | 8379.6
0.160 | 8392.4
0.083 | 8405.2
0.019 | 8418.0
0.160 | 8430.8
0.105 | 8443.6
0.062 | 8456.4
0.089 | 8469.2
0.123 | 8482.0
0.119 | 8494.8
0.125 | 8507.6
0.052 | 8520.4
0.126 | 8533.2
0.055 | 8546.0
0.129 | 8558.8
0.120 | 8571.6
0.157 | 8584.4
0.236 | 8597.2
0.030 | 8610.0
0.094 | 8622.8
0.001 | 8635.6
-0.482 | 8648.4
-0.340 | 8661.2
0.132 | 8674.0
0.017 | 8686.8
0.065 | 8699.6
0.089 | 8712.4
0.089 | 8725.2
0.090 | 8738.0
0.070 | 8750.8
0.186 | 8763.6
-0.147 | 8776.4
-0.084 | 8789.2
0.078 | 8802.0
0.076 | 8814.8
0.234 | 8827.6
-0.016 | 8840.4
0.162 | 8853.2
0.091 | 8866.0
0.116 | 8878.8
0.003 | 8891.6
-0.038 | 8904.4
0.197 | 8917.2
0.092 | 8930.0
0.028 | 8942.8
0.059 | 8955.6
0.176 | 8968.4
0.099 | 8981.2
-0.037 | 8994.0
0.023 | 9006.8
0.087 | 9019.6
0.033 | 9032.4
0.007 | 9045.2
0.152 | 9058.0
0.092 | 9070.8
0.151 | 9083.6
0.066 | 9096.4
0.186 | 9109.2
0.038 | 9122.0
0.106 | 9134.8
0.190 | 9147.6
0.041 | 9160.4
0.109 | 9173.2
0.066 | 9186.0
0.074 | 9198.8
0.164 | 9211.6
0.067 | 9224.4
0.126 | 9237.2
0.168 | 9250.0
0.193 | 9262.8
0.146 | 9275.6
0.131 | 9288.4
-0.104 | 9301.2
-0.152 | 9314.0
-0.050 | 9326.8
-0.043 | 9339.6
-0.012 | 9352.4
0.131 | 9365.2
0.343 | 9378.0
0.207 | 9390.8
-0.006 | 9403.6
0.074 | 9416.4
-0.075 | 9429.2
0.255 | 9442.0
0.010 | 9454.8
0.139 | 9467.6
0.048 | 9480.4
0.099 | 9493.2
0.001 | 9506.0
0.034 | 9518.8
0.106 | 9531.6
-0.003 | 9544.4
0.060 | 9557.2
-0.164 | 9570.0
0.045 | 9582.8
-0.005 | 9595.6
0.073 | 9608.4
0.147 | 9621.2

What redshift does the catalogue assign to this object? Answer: 0.981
